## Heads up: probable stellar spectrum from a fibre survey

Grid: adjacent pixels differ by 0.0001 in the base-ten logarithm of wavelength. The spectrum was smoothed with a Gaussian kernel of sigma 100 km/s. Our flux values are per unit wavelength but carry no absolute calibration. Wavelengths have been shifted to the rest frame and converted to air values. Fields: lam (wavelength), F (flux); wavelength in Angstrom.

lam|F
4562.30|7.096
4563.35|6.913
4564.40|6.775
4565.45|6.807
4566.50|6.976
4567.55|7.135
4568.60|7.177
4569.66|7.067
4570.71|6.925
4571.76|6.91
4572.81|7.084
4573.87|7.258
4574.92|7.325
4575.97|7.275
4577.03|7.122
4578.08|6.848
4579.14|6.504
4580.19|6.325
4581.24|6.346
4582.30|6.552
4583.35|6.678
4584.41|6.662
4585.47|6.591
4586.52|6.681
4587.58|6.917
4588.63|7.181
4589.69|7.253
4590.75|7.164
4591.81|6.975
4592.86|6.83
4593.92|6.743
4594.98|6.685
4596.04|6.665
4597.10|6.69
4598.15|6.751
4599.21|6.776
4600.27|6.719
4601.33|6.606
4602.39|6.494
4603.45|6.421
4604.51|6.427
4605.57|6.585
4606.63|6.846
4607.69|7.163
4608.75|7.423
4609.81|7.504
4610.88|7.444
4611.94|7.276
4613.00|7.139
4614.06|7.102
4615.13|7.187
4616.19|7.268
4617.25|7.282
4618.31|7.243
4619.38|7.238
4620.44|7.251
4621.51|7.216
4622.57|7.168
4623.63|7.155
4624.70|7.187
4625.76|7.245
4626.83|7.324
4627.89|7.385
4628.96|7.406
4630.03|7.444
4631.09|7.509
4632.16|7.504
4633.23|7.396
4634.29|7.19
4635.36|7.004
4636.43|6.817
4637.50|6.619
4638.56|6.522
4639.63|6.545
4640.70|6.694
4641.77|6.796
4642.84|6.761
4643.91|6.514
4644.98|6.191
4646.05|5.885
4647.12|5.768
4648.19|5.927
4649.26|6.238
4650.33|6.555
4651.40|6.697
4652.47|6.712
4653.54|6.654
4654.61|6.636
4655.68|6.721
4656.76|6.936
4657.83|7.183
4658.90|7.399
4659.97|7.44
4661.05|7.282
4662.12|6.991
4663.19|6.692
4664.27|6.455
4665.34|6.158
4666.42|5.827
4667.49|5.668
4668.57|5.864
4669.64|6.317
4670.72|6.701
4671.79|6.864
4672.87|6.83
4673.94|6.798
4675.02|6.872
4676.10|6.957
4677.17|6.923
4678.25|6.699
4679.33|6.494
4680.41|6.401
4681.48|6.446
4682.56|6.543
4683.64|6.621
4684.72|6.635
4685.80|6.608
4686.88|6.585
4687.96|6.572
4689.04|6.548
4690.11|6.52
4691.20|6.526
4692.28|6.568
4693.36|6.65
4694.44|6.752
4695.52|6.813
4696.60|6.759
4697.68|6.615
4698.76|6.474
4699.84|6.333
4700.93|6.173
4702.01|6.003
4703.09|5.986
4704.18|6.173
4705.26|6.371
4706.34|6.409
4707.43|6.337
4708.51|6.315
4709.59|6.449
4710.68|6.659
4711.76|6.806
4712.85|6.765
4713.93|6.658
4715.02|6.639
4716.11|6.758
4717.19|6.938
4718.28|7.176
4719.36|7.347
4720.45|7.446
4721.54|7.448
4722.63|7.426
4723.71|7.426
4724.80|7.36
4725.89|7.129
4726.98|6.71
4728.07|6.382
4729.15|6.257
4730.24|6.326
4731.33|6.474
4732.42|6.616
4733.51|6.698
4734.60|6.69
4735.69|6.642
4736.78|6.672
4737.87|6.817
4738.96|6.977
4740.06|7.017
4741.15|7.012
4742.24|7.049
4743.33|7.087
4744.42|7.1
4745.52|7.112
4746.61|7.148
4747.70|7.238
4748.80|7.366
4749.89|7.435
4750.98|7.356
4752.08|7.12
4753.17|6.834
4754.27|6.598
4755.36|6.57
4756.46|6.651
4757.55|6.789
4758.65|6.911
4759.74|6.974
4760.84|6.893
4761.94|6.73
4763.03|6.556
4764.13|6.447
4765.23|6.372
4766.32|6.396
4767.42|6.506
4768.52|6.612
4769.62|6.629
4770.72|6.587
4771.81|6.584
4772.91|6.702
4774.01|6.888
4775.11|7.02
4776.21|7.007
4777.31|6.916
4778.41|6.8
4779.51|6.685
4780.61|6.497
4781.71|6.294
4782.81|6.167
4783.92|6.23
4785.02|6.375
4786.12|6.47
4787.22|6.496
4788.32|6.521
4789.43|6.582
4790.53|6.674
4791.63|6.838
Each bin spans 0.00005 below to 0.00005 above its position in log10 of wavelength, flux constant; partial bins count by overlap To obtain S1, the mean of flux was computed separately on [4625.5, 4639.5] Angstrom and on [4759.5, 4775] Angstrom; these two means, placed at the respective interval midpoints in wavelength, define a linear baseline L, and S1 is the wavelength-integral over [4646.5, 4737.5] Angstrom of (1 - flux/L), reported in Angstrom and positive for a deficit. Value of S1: 3.8 Angstrom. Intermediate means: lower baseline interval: 7.16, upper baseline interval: 6.64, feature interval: 6.64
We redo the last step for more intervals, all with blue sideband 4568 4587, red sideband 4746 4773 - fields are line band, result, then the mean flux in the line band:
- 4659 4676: 0.53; 6.61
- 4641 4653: 0.81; 6.37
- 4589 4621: -0.60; 6.97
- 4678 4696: 0.63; 6.58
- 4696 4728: 0.44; 6.72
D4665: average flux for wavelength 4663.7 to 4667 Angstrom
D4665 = 6.14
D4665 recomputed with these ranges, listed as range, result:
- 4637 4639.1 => 6.59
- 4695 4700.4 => 6.6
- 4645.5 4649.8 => 5.96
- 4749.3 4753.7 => 7.2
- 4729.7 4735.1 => 6.56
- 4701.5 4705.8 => 6.14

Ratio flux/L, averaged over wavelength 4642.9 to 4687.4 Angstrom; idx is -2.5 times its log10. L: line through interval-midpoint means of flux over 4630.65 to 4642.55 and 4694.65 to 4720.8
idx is 0.04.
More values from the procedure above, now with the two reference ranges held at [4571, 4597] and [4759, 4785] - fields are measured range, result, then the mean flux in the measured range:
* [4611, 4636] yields -0.07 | 7.27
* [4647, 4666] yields 0.01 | 6.71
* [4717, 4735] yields -0.04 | 6.93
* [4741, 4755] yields -0.07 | 7.11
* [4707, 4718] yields 0.01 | 6.65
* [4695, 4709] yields 0.06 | 6.37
